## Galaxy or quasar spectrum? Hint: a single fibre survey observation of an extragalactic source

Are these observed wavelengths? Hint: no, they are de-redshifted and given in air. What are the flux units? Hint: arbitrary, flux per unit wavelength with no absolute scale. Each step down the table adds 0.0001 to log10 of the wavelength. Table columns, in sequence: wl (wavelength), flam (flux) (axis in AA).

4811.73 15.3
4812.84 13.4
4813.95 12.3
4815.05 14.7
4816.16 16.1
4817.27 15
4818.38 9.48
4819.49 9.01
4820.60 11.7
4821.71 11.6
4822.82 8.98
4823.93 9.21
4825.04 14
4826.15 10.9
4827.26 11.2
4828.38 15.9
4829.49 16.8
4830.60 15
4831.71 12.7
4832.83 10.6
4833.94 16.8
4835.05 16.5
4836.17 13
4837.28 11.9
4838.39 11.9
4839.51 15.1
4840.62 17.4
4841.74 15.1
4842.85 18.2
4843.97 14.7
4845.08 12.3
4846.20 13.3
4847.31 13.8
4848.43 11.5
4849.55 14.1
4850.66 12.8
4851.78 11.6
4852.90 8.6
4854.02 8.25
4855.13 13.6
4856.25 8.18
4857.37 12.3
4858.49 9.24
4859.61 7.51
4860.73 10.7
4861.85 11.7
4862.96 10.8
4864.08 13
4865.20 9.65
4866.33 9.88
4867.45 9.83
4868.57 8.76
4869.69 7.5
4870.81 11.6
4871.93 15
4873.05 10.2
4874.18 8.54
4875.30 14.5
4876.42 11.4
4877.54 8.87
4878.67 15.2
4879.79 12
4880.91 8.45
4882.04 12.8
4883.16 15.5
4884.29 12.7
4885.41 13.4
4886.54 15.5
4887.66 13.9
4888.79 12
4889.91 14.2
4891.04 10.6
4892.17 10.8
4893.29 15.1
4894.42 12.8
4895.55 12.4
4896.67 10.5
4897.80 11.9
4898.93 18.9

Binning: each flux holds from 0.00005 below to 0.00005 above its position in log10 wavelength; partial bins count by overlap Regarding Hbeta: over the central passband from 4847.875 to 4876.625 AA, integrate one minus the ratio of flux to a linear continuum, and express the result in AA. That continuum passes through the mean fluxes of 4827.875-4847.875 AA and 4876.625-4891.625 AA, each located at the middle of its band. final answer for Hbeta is 5.81 AA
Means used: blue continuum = 14.5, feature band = 10.8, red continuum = 12.7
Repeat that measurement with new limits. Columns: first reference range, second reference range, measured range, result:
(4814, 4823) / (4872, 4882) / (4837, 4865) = -1.15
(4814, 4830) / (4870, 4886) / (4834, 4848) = -2.45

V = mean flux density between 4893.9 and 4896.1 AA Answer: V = 12.6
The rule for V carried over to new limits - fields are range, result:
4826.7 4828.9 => 13.5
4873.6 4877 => 11.5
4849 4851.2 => 13.5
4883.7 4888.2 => 13.9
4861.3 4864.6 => 11.9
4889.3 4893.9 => 12.7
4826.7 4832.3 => 14.3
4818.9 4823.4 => 10.3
